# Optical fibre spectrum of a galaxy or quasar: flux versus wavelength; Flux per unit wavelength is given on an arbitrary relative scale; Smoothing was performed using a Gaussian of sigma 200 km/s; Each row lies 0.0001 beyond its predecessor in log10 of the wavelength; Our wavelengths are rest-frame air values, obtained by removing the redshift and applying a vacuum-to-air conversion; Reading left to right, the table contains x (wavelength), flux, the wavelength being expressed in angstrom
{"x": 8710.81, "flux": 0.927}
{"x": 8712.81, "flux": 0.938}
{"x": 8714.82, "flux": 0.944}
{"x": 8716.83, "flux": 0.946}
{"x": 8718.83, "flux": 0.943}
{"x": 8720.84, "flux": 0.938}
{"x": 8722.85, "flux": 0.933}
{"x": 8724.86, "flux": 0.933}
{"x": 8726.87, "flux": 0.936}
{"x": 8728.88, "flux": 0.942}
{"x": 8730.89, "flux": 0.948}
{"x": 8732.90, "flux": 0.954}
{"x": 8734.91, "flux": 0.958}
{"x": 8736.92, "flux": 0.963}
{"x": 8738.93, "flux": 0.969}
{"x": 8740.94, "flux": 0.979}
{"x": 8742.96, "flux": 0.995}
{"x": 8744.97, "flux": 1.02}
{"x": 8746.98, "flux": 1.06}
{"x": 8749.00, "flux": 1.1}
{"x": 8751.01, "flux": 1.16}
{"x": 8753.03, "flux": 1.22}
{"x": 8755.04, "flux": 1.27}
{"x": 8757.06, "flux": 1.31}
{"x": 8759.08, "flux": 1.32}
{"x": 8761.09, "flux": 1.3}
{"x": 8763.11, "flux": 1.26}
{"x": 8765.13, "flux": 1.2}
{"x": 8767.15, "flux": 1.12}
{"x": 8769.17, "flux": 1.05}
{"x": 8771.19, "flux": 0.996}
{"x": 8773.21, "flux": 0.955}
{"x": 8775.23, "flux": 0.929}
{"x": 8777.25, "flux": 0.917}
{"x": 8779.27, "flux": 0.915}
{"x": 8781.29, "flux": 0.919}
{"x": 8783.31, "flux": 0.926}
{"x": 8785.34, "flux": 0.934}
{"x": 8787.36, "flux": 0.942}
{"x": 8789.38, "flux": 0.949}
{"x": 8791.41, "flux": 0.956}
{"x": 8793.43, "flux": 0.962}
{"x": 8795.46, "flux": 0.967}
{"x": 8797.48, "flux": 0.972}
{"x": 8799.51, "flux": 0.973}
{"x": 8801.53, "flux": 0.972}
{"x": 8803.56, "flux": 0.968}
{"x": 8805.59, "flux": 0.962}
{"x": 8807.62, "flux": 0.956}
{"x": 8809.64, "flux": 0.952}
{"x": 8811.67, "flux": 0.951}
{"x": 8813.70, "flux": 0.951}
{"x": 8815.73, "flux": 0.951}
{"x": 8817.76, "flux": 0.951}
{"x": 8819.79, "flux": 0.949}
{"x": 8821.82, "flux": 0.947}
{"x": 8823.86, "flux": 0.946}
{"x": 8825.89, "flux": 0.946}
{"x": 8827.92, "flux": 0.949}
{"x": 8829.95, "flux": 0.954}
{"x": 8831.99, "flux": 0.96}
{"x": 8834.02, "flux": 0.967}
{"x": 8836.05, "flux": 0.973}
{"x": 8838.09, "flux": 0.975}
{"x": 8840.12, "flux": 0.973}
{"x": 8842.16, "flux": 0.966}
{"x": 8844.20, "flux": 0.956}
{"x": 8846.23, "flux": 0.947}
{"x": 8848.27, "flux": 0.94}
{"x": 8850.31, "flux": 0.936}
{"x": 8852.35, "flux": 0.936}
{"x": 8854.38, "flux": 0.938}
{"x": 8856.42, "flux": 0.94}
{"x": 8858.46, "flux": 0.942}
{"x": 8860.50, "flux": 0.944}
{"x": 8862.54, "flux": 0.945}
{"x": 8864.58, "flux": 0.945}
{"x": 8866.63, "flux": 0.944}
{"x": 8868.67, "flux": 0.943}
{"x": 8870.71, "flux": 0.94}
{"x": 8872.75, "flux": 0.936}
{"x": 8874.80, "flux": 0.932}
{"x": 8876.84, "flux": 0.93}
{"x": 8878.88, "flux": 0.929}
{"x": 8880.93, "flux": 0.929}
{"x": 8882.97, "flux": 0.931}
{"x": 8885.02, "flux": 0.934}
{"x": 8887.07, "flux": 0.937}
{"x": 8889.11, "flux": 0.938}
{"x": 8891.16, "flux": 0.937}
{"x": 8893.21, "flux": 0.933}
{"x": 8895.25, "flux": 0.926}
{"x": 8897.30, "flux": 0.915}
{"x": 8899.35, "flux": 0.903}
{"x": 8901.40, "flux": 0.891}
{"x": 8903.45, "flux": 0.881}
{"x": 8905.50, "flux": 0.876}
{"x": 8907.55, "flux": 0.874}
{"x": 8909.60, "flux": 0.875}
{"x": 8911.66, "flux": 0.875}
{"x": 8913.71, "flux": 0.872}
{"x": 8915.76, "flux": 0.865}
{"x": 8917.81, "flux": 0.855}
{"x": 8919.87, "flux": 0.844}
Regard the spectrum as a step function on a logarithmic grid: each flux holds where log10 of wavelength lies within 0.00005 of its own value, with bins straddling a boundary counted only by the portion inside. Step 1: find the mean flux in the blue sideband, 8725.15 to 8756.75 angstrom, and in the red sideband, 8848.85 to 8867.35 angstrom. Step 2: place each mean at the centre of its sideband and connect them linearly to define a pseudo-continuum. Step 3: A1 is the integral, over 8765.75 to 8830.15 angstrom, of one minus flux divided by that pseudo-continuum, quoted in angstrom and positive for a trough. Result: 1.9 angstrom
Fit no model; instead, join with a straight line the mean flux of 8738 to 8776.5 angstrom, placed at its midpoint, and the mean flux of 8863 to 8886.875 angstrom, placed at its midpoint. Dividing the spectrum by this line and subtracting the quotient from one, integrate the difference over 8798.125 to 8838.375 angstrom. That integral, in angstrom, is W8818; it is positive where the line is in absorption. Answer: 2.5 angstrom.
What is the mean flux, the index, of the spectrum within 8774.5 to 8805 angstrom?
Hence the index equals 0.947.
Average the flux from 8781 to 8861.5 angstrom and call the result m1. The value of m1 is 0.953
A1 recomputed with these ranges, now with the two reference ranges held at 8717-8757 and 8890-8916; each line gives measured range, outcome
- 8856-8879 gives -0.5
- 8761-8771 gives -1.6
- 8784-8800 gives 0.3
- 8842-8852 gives -0.1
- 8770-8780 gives 0.4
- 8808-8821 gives 0.1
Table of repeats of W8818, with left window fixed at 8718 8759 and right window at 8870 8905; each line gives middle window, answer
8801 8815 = 0.3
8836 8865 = 0.0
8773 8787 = 1.1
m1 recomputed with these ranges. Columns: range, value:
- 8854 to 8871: 0.942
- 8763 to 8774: 1.09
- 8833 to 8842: 0.972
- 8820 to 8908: 0.937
